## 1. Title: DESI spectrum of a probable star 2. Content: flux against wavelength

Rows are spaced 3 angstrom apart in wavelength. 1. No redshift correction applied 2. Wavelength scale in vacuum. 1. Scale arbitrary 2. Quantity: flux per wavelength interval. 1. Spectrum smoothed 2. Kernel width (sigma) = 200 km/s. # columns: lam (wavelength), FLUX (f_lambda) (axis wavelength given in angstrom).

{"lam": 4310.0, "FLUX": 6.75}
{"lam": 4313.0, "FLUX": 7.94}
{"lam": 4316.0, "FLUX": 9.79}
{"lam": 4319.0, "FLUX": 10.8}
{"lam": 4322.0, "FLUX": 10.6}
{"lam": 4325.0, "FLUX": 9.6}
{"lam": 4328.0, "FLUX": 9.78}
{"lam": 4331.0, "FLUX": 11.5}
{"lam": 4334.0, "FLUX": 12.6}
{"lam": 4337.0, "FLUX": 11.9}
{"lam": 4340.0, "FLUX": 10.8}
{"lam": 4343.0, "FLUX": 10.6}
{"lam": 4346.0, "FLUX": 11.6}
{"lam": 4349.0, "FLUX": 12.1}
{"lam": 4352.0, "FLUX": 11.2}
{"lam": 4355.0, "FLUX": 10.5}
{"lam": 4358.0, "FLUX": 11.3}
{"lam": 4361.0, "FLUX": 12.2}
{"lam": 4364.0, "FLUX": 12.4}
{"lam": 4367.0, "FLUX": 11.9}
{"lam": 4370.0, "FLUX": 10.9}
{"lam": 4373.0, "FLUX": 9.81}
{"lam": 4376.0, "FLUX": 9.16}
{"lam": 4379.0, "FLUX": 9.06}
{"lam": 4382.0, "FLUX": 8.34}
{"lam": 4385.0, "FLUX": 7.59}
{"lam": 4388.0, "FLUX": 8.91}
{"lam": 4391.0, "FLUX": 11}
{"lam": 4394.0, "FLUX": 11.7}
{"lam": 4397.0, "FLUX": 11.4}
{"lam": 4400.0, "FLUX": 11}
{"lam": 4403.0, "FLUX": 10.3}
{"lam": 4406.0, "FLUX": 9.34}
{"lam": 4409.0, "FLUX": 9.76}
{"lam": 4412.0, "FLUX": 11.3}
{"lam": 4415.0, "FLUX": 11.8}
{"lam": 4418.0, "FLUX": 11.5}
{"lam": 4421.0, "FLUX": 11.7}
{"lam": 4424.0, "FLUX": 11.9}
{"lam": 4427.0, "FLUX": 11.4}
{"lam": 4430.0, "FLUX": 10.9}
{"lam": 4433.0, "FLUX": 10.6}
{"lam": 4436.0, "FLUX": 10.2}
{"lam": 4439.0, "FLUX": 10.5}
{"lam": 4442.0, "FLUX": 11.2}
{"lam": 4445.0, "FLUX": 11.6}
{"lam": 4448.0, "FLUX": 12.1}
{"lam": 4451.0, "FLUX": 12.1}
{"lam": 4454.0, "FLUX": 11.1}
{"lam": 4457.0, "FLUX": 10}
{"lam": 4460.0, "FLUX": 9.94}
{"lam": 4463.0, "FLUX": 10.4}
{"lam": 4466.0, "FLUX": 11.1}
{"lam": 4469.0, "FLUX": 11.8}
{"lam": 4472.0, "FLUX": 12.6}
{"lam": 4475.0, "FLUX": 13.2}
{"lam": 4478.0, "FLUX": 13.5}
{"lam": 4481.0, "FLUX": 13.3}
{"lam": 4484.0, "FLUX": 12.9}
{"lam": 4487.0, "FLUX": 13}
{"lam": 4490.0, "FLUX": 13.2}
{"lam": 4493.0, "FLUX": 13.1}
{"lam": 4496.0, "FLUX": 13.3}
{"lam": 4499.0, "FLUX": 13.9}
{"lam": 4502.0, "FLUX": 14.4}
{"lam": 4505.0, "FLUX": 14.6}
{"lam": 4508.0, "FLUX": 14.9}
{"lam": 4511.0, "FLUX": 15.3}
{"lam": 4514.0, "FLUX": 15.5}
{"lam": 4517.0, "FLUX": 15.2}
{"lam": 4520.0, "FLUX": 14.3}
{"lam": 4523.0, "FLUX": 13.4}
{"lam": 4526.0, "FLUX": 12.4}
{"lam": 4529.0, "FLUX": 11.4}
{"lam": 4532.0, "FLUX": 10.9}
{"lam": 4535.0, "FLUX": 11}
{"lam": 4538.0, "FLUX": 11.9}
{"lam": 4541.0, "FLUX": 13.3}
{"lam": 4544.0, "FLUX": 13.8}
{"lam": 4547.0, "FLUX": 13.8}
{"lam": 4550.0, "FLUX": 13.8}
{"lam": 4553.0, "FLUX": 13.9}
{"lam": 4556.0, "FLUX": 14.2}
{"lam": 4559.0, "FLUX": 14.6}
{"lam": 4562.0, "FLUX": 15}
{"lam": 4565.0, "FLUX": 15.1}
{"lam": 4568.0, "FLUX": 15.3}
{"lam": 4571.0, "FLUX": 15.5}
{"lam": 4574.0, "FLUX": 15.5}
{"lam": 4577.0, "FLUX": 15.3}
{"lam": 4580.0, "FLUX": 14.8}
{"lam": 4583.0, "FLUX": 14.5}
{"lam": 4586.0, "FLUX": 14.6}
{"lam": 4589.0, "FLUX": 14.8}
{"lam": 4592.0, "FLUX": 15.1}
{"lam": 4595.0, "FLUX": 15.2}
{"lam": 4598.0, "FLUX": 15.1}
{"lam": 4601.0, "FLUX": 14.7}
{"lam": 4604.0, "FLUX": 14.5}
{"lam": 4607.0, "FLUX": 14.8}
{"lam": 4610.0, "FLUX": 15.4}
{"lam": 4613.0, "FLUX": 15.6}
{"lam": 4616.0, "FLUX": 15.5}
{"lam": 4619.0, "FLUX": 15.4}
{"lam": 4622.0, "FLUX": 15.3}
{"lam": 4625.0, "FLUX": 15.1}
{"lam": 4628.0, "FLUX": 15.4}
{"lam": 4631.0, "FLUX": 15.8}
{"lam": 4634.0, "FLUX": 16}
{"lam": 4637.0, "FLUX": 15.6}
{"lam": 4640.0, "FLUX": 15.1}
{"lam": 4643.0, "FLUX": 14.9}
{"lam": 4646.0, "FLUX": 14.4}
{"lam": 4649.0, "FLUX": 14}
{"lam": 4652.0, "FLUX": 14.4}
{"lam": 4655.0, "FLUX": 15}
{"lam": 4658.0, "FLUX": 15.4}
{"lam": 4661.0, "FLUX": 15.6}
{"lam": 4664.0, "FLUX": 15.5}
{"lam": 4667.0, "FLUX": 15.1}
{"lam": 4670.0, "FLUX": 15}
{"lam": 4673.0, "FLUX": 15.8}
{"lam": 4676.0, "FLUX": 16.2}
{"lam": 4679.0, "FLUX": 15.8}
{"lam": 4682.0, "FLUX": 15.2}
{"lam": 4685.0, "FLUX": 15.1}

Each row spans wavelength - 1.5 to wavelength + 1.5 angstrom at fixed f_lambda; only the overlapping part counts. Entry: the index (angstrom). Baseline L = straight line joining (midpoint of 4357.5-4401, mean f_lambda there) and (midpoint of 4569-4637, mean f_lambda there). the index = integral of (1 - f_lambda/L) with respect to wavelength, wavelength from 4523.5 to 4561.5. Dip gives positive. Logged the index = 2.5 angstrom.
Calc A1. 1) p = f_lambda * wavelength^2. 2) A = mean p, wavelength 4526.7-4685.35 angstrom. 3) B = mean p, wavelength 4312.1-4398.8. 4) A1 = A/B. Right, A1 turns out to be 1.55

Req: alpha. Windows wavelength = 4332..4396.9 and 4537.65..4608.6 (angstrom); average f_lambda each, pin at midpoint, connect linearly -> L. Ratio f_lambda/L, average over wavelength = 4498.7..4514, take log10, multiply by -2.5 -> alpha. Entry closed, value -0.11 mag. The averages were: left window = 10.8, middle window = 14.8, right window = 14.6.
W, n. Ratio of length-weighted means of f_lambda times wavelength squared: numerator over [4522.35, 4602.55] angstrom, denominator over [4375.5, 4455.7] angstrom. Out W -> 1.41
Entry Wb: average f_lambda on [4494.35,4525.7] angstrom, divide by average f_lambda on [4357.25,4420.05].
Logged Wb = 1.4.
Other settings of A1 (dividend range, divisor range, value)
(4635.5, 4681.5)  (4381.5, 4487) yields 1.50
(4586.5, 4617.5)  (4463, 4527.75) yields 1.17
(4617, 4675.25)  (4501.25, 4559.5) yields 1.18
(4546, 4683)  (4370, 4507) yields 1.43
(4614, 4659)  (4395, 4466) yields 1.51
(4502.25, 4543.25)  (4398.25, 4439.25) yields 1.29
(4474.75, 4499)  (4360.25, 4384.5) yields 1.35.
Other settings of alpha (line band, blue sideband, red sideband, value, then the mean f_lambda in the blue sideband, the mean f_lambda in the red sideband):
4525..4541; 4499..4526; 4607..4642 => 0.25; 14.5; 15.4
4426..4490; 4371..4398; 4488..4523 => 0.08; 9.65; 14.3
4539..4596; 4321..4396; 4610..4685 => -0.04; 10.7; 15.3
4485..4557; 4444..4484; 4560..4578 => 0.01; 11.8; 15.3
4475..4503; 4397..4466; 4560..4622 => -0.08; 11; 15.1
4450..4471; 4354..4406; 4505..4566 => 0.11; 10.4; 13.7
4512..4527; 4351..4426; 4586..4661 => -0.09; 10.6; 15.1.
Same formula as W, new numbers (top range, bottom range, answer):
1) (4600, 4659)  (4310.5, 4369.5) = 1.57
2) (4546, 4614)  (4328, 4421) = 1.51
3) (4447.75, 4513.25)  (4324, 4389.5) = 1.27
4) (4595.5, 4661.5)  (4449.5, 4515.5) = 1.25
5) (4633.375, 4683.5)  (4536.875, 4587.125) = 1.10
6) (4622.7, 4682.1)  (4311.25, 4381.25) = 1.63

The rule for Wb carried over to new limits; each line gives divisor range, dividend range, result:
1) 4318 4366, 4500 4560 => 1.21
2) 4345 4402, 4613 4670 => 1.43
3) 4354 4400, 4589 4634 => 1.46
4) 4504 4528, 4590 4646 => 1.06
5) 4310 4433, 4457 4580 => 1.26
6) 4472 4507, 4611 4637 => 1.15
